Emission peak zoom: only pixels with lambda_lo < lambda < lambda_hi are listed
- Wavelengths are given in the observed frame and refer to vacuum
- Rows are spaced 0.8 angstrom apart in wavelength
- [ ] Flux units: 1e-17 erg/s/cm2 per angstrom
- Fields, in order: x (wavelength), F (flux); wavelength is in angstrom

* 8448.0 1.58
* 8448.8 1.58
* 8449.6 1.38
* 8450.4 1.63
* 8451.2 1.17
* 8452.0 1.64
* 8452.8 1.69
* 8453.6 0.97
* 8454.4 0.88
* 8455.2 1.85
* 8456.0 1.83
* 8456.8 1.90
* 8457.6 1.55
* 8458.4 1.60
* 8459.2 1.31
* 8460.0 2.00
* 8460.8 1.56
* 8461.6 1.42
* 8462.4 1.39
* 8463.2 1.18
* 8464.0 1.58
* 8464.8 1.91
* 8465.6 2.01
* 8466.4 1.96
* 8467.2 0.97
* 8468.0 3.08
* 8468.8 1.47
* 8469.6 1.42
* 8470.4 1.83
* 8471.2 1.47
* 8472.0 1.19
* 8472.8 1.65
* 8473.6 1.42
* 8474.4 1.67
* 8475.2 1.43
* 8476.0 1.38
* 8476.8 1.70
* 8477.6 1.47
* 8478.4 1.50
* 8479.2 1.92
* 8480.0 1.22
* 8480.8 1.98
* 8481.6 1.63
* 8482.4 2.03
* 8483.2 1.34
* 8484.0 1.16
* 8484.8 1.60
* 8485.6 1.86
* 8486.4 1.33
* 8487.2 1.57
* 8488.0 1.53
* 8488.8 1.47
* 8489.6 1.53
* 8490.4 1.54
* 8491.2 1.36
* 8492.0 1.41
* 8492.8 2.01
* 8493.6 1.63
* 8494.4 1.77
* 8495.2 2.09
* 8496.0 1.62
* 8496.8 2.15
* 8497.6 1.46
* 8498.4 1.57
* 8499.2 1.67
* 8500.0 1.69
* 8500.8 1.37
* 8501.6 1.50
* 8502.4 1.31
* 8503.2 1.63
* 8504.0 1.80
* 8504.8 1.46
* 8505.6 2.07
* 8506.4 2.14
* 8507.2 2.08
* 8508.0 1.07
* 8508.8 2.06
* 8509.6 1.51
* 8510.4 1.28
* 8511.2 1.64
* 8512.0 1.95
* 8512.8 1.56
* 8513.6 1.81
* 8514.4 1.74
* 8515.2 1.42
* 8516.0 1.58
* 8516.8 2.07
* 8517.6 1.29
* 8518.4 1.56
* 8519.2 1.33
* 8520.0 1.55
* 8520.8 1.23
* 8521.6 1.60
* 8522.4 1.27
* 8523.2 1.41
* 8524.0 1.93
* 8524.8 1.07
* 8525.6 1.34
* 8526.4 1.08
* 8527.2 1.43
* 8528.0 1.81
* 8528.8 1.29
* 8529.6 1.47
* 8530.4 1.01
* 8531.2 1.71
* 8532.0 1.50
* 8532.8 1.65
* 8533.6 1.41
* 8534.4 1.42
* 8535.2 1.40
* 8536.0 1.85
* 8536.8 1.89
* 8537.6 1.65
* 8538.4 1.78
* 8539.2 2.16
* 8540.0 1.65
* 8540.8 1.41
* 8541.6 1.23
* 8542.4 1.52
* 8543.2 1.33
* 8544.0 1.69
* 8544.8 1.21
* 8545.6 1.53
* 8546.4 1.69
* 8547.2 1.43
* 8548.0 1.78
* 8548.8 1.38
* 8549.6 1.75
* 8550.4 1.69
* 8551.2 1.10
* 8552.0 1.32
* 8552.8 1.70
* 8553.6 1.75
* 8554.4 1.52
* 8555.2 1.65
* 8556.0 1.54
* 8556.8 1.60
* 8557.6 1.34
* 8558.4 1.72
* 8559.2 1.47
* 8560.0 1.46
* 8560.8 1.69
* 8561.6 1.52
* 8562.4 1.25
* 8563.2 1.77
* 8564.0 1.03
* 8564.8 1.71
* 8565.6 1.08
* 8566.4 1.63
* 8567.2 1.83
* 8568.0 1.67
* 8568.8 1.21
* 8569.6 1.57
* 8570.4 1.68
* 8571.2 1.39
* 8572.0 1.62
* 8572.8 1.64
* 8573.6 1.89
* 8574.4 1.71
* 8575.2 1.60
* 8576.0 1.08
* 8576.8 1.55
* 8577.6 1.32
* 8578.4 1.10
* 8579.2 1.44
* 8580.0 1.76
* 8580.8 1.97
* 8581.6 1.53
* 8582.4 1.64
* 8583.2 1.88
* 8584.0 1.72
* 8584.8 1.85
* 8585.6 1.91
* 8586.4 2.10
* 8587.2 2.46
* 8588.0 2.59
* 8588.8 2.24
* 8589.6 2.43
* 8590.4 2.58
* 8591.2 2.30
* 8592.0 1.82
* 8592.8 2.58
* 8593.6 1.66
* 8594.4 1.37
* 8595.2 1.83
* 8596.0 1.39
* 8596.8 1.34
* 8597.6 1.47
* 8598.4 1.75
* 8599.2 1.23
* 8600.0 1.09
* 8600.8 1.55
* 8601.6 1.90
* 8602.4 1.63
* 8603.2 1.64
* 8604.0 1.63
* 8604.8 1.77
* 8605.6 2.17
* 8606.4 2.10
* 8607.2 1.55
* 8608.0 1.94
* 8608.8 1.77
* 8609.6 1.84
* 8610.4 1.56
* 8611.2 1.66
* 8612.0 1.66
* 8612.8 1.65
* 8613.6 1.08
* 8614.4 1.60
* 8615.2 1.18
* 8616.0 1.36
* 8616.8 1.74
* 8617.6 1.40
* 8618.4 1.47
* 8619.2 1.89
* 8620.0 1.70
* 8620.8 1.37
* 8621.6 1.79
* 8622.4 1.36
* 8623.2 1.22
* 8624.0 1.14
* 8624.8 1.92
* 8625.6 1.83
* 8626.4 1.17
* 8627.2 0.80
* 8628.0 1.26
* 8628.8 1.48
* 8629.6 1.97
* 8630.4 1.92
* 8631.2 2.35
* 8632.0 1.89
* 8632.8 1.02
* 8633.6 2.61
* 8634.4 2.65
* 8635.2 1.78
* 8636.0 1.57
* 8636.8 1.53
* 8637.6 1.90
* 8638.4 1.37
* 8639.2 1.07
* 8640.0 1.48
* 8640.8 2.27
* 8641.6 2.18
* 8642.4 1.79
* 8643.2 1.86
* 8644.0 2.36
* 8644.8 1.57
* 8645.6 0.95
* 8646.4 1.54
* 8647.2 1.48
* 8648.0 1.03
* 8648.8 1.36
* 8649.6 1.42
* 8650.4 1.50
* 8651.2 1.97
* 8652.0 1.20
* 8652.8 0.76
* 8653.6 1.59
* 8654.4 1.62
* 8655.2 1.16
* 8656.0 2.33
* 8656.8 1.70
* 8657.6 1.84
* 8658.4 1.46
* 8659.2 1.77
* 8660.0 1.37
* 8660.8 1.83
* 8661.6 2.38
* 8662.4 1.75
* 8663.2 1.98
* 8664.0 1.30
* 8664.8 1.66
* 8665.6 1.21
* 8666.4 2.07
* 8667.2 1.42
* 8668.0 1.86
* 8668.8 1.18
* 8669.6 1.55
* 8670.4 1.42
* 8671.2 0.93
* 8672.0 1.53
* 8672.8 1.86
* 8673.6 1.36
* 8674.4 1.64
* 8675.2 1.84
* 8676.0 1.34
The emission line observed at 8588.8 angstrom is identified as [S II] 6716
